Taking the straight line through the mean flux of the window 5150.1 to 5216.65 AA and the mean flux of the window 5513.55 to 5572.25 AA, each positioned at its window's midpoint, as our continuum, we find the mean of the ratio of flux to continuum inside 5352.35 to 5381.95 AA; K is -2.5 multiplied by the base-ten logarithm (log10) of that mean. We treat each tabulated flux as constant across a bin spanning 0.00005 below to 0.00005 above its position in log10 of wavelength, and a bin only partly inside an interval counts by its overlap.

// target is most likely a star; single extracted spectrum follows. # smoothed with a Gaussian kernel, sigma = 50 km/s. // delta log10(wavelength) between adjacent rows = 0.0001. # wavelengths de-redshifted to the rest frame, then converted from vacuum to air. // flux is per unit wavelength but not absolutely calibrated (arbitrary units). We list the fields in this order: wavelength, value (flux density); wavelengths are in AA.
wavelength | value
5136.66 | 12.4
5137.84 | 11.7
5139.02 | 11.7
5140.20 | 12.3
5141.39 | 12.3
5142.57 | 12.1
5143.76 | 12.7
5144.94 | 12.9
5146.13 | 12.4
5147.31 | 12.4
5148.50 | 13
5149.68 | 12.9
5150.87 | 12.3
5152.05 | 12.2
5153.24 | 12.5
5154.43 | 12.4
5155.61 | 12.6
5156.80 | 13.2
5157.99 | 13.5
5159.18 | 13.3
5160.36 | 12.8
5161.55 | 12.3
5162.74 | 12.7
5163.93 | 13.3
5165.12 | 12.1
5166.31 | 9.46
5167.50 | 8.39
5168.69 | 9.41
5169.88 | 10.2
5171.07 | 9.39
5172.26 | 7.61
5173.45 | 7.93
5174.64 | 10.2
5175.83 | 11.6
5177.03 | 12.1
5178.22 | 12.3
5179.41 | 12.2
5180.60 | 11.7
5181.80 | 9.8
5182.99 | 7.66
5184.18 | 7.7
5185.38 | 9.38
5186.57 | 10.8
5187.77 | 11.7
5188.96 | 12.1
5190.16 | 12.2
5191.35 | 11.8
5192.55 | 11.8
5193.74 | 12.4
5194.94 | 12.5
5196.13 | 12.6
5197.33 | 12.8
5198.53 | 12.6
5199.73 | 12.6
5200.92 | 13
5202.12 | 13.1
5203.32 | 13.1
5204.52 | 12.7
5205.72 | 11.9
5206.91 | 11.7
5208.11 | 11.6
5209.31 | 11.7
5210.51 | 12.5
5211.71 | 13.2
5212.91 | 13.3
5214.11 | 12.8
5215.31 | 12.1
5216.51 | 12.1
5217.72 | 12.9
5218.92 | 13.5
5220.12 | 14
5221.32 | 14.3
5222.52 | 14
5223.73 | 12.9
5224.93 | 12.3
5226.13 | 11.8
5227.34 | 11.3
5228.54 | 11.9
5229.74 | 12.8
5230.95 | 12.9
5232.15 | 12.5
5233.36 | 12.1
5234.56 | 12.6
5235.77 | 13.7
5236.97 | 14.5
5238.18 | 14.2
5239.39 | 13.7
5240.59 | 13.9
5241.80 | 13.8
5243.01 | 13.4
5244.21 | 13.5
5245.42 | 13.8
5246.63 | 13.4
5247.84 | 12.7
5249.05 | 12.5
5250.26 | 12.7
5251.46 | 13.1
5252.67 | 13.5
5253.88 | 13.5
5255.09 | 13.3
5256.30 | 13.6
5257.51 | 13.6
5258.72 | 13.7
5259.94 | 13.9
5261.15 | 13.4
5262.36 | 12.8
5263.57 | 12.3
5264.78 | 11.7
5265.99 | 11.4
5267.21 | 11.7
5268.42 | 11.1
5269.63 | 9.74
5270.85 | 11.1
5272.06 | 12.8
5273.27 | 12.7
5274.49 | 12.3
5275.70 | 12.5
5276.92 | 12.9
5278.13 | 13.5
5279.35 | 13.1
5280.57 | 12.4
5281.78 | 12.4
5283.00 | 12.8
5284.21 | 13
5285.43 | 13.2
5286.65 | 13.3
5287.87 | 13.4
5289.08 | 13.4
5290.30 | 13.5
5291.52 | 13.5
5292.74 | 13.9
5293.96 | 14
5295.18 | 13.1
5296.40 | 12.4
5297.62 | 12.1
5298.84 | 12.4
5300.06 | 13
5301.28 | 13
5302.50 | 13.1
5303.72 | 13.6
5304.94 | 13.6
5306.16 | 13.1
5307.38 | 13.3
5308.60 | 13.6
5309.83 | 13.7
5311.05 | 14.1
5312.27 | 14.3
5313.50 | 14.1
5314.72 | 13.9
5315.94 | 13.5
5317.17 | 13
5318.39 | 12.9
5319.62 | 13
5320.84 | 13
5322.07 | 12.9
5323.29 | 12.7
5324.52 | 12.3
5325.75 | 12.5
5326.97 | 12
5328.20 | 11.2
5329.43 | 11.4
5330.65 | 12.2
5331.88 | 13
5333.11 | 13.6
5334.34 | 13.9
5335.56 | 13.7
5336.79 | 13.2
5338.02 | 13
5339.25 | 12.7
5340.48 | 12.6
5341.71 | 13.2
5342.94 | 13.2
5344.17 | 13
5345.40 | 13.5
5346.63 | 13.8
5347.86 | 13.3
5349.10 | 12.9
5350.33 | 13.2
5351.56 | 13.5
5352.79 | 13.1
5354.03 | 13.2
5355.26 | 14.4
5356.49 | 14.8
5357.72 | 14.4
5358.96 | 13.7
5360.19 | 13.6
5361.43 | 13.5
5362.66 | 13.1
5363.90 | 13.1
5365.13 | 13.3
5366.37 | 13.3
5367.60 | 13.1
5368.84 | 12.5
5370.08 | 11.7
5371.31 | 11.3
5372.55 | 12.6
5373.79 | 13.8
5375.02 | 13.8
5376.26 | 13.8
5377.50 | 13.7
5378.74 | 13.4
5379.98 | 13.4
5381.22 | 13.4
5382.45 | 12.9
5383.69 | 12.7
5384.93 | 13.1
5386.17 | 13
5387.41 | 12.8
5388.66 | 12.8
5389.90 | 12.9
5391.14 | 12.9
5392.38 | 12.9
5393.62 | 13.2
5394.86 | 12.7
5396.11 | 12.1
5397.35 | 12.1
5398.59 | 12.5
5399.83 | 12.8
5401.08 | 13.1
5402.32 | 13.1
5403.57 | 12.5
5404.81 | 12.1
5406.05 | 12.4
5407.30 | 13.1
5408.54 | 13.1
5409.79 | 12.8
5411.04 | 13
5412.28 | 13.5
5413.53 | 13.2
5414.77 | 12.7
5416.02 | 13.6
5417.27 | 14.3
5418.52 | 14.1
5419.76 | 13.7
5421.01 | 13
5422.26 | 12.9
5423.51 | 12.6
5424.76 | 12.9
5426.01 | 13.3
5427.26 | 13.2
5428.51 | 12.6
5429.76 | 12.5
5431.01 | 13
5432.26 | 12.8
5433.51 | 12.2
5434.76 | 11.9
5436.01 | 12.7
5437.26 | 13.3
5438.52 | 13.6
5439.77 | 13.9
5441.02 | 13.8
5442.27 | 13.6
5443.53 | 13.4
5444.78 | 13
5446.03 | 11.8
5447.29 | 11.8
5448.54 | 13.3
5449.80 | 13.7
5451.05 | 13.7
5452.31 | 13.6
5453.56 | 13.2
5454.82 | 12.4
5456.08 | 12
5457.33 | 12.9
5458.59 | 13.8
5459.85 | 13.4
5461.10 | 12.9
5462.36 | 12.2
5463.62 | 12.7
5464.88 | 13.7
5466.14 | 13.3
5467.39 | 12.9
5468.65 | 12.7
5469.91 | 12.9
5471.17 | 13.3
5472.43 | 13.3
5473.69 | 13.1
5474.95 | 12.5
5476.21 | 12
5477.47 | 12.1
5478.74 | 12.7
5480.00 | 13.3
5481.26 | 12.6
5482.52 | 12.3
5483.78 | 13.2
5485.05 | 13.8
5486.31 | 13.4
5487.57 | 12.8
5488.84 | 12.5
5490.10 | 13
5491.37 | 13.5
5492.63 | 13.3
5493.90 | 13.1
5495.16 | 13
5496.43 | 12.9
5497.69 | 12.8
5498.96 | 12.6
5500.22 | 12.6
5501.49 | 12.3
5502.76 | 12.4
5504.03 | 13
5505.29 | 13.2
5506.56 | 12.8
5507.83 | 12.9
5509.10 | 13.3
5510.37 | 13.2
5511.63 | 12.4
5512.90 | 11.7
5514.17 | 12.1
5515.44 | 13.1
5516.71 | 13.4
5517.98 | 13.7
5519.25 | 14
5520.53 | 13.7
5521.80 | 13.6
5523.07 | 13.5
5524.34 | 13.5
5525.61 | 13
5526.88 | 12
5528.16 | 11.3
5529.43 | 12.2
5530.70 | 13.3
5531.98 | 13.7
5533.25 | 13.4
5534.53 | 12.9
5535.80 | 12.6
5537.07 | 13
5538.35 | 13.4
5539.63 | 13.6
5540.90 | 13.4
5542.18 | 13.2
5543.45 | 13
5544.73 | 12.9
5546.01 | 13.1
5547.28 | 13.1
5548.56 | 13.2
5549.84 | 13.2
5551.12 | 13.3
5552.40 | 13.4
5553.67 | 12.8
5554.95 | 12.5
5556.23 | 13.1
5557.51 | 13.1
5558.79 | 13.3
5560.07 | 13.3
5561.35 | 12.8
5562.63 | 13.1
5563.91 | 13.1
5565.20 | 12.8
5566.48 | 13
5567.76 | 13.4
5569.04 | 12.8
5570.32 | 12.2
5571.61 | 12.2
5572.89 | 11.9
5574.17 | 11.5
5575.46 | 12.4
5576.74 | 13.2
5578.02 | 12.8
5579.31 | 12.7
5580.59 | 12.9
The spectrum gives -0.08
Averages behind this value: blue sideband 11.7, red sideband 13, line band 13.3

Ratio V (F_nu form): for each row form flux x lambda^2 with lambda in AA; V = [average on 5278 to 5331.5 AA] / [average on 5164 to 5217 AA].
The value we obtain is 1.2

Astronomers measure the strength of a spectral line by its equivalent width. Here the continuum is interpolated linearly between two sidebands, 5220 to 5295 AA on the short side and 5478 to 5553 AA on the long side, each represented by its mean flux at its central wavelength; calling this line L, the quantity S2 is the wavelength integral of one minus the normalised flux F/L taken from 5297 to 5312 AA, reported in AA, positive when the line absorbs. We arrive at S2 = -0.3 AA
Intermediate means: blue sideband 12.9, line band 13.2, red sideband 13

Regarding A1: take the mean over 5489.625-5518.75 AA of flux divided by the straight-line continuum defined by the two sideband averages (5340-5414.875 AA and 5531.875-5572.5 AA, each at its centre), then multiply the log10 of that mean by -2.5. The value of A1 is 0.01 mag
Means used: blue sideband 13.1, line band 12.9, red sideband 13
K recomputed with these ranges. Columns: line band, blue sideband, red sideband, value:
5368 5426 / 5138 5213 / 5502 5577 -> -0.04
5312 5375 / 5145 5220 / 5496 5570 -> -0.07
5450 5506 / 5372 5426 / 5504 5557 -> 0.01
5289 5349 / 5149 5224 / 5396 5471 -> -0.06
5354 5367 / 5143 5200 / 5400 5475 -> -0.09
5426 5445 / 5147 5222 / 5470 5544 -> -0.03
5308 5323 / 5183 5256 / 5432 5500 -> -0.06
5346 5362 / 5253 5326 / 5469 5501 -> -0.06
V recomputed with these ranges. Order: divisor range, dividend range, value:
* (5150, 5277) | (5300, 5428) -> 1.13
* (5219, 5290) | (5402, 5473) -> 1.08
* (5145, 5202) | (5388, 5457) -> 1.23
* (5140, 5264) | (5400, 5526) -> 1.16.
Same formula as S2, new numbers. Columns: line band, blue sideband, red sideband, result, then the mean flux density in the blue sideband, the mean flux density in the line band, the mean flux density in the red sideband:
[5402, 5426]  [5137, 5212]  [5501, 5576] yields -1.1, 11.7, 13.1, 12.9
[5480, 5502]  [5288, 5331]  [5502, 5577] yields 0.1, 13.1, 12.9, 12.9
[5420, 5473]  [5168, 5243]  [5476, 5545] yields -1.0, 12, 13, 13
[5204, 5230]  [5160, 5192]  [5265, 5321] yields -2.6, 10.7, 12.6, 12.9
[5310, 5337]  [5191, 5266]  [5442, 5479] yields -0.3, 12.9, 13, 12.9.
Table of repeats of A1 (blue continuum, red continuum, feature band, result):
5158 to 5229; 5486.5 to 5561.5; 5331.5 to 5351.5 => -0.08 mag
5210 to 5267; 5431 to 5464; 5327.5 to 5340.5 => 0.02 mag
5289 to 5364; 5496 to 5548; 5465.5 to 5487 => 0.01 mag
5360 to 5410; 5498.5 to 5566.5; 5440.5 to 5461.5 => -0.01 mag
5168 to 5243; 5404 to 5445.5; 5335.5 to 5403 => -0.03 mag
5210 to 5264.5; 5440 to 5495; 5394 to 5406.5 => 0.04 mag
